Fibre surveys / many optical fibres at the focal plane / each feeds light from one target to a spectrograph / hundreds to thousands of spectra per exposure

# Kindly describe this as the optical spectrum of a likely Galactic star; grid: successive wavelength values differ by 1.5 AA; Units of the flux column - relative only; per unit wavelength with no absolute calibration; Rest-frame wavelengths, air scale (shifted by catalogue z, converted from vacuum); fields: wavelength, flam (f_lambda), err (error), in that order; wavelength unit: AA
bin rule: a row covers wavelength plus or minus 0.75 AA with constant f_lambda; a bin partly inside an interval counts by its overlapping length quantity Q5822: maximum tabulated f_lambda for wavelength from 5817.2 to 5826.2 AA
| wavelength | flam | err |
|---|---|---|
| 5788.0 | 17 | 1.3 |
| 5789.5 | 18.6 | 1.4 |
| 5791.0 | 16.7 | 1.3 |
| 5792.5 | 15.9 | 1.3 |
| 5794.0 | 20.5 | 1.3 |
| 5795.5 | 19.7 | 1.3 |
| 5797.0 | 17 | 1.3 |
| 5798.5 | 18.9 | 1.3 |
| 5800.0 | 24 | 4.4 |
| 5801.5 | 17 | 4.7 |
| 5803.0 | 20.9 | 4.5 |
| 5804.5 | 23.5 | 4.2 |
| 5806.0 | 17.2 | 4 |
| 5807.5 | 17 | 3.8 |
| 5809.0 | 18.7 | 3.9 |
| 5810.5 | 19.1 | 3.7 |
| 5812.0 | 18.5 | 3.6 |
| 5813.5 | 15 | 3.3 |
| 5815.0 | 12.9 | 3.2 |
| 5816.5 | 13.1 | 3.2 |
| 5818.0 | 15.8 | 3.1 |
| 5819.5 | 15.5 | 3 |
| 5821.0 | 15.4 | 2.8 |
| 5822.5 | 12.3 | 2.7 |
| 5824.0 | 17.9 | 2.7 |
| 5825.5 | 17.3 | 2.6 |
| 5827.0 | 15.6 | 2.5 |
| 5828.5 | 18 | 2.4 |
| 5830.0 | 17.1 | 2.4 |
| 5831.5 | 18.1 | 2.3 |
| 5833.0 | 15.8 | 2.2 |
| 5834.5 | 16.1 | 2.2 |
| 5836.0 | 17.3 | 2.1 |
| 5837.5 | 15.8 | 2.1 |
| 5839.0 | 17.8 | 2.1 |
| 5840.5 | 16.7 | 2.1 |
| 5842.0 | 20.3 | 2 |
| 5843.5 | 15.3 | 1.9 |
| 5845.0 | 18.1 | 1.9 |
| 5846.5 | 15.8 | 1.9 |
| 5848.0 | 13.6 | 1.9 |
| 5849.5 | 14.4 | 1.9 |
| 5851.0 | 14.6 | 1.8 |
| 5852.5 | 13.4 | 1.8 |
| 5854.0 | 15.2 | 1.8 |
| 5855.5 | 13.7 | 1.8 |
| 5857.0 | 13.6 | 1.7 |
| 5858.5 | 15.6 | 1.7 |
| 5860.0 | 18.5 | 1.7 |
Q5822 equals 17.9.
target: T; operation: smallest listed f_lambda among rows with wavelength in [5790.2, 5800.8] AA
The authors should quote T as 15.9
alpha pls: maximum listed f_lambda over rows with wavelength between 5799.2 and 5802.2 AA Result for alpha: 24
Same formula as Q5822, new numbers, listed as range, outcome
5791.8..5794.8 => 20.5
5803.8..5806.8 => 23.5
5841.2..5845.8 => 20.3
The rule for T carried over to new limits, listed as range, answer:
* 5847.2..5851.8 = 13.6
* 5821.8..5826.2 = 12.3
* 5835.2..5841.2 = 15.8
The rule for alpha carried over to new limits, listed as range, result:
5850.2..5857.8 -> 15.2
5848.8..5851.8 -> 14.6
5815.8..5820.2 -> 15.8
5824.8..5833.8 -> 18.1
